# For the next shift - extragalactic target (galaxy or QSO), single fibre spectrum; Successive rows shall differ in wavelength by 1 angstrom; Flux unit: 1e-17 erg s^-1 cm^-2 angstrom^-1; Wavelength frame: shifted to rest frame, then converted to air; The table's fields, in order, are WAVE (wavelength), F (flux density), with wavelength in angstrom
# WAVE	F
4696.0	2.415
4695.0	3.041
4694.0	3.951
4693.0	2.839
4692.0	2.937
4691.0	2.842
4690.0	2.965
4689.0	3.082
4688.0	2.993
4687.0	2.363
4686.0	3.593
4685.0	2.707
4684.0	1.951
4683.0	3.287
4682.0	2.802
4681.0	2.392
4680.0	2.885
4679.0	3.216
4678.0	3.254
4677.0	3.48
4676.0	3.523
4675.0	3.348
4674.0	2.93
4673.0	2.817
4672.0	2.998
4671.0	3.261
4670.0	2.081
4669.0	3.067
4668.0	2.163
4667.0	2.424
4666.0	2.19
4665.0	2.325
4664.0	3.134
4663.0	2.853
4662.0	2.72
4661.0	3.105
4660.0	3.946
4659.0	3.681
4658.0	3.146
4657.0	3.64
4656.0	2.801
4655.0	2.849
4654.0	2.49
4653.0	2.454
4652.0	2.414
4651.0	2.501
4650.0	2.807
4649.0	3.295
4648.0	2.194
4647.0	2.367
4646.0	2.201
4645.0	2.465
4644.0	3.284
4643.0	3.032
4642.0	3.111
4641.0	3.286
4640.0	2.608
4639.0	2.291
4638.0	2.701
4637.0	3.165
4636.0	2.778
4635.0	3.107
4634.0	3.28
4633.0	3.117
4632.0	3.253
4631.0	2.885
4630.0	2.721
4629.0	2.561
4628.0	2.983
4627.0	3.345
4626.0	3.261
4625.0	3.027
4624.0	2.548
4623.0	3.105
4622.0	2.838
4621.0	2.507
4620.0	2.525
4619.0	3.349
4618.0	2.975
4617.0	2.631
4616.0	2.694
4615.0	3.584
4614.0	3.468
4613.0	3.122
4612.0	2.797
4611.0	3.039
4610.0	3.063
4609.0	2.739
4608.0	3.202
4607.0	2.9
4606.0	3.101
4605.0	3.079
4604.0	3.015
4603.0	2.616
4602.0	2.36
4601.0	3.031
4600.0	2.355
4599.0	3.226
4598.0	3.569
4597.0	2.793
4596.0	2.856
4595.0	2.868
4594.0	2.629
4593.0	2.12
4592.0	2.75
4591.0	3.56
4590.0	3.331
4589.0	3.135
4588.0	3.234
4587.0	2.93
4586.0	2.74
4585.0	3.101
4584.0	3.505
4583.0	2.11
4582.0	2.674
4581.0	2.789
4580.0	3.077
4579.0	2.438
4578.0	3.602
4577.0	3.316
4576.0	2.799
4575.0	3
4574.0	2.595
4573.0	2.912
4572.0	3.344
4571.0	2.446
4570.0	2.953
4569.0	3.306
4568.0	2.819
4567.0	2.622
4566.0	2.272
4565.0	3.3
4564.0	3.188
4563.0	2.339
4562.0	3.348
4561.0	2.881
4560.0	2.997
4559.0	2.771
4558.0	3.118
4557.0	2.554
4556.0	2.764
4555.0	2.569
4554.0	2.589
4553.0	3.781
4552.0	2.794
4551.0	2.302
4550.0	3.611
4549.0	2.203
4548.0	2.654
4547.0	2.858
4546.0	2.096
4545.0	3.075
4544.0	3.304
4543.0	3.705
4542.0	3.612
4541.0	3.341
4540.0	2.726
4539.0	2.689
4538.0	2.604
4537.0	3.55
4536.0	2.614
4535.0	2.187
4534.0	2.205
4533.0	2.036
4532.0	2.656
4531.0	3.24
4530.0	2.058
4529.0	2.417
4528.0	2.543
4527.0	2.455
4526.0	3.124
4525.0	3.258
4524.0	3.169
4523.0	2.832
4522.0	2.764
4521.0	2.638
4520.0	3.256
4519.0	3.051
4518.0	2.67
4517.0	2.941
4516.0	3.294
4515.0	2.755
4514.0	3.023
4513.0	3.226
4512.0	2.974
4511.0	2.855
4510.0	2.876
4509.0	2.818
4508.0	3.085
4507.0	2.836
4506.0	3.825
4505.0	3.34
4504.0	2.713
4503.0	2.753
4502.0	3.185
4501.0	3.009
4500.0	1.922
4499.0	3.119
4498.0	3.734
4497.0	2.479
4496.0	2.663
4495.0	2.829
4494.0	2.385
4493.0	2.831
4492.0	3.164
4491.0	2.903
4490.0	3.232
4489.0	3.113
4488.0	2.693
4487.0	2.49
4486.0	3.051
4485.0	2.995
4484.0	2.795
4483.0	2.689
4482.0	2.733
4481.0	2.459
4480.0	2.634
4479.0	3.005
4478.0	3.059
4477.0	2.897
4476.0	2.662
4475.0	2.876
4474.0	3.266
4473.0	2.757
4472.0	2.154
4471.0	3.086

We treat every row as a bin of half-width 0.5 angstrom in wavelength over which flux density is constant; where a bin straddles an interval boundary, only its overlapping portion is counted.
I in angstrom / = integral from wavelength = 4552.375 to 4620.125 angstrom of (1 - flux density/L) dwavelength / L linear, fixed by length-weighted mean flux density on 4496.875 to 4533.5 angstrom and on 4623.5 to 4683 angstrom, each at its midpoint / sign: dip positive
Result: -0.9 angstrom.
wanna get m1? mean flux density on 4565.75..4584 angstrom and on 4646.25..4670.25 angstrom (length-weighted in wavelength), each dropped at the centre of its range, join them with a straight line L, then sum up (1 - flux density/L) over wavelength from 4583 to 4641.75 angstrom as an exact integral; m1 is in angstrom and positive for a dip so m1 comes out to -2.6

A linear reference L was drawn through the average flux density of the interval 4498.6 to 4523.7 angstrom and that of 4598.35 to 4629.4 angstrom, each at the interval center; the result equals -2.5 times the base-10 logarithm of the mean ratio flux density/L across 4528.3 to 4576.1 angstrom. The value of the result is 0.04 mag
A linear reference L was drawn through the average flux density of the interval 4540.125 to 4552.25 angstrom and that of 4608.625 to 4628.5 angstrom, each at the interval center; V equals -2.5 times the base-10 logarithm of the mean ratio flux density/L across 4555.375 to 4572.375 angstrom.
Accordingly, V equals 0.03 mag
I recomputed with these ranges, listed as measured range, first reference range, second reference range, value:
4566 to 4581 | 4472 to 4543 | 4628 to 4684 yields -0.2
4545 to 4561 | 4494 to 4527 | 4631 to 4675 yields 0.7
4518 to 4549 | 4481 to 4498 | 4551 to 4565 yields 0.6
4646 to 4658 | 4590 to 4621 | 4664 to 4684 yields 0.7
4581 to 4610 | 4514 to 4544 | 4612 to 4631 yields 0.1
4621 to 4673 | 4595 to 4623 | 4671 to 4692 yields 1.8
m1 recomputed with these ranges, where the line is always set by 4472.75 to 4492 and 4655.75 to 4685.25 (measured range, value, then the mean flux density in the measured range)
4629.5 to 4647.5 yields 0.4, 2.87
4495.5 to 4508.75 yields -0.4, 2.97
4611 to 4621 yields -0.2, 2.99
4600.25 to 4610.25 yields 0.1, 2.89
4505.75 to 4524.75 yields -0.7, 2.99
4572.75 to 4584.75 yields 0.0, 2.91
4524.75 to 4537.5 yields 1.1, 2.63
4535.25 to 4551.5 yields -0.2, 2.92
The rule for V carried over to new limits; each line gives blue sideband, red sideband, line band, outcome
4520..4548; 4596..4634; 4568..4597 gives -0.01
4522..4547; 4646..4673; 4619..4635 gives -0.06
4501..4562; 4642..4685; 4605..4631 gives -0.04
